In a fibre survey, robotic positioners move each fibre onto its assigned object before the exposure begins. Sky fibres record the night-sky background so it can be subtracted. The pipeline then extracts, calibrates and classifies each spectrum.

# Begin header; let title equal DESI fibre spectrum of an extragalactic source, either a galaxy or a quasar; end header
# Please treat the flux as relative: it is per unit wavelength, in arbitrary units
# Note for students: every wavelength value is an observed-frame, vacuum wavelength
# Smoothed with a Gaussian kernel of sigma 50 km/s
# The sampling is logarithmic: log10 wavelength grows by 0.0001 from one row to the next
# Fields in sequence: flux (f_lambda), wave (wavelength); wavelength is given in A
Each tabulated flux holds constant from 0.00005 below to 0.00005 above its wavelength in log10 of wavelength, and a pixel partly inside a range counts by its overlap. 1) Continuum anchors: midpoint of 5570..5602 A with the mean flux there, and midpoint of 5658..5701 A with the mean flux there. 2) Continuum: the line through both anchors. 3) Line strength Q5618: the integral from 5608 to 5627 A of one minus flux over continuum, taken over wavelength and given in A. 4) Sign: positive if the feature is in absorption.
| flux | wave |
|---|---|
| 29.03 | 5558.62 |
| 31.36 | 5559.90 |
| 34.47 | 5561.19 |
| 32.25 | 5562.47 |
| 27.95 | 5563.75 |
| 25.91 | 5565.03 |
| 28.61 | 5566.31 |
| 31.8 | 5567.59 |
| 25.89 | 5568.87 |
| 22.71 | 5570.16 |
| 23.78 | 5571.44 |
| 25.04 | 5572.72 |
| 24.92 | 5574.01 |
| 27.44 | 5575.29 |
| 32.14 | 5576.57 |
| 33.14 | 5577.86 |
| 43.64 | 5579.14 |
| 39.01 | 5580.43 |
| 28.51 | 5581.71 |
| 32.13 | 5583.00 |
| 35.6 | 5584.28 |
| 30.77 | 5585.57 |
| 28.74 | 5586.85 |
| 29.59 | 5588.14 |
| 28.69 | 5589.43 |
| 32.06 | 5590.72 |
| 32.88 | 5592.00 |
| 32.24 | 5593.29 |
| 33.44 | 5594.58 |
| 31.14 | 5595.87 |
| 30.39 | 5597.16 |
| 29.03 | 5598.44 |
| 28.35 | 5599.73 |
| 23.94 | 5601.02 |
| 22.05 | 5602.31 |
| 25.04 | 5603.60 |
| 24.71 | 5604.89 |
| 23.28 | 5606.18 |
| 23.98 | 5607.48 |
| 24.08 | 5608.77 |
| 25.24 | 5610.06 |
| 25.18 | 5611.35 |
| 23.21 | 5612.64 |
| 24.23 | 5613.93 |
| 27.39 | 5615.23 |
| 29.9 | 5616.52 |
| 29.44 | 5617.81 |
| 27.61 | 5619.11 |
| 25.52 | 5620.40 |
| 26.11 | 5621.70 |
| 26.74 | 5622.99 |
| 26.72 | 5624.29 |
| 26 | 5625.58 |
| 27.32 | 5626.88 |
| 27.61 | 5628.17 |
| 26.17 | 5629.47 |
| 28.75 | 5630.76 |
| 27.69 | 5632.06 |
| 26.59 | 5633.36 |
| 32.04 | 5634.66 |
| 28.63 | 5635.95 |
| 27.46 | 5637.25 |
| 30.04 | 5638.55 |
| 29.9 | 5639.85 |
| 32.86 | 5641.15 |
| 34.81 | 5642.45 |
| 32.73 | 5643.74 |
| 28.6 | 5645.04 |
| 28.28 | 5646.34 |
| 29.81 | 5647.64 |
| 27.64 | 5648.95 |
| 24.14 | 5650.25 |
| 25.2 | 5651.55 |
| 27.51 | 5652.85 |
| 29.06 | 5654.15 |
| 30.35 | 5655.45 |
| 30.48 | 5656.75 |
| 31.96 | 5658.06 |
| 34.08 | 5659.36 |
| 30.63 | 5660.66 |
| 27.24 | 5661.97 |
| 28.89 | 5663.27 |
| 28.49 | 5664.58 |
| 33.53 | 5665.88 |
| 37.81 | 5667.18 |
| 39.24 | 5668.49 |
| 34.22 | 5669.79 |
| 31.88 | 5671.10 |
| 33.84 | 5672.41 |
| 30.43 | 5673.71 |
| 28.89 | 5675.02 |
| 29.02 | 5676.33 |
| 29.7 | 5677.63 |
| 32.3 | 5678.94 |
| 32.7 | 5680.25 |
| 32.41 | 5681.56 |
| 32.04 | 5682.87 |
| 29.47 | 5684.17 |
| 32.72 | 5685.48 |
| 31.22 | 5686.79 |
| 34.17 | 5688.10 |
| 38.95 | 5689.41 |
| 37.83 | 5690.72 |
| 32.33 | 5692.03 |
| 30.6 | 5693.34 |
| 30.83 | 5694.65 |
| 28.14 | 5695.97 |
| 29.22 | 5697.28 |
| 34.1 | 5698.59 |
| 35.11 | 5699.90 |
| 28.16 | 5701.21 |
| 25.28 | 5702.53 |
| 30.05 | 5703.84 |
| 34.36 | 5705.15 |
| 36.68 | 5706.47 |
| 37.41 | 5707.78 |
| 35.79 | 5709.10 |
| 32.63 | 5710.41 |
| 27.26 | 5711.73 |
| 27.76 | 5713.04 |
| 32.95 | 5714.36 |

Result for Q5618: 2.9 A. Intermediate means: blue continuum 30.4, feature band 26.3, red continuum 32.2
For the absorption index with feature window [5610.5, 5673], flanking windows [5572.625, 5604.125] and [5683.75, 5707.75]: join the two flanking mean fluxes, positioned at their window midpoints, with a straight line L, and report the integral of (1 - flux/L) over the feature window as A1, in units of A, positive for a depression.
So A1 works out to 4.4 A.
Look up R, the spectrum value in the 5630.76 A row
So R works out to 28.75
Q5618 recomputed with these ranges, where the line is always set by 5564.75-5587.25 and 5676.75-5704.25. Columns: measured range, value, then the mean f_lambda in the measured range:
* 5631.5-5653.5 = 1.4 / 29.1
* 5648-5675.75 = 0.6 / 30.7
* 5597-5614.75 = 3.2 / 25.1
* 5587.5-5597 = -0.3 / 31.4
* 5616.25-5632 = 1.8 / 27.3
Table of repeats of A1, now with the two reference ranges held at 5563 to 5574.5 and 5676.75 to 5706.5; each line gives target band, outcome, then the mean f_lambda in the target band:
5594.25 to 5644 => 2.05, 27.5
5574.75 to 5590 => -3.12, 32.5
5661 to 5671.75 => -0.62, 32.6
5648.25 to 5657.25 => 0.74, 27.7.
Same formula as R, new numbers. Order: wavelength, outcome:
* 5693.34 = 30.6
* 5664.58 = 28.49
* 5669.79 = 34.22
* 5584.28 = 35.6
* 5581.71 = 28.51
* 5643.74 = 32.73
